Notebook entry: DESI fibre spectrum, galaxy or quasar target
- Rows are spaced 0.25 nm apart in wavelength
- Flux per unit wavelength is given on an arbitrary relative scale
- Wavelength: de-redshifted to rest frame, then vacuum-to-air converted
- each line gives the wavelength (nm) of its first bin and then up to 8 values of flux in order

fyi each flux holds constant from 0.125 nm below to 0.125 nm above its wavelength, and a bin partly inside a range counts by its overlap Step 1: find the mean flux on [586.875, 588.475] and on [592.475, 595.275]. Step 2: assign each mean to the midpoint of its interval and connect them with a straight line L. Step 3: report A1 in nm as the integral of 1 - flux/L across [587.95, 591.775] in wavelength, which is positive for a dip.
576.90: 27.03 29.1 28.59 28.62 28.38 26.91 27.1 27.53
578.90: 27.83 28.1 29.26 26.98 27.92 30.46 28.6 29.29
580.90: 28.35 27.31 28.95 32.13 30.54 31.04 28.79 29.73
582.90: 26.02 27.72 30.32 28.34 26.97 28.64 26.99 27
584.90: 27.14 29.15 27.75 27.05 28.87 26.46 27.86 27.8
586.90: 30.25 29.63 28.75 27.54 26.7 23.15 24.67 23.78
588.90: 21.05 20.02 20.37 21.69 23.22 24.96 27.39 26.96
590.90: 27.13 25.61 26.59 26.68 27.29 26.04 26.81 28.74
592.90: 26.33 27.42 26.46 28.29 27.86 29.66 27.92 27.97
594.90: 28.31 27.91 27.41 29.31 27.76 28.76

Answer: 0.44 nm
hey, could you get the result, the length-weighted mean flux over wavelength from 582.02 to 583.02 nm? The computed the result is 28.9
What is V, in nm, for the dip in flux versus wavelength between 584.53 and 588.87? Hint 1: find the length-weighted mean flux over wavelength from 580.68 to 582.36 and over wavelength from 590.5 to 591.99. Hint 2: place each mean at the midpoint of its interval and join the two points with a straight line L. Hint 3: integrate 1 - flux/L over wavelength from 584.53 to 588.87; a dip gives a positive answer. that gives 0.148 nm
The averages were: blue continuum 29.6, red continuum 26.7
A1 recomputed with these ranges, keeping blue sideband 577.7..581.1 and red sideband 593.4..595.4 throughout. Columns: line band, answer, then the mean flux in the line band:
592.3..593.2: 0.03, 27.3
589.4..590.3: 0.16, 23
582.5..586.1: 0.03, 28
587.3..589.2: 0.24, 24.6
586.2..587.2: -0.02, 28.6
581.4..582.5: -0.09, 30.5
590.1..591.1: 0.05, 26.7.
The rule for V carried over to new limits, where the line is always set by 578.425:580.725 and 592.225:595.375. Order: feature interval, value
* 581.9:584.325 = -0.04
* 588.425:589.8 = 0.31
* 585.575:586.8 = 0.02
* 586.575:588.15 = 0.00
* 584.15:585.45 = 0.02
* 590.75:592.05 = 0.06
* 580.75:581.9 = -0.04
